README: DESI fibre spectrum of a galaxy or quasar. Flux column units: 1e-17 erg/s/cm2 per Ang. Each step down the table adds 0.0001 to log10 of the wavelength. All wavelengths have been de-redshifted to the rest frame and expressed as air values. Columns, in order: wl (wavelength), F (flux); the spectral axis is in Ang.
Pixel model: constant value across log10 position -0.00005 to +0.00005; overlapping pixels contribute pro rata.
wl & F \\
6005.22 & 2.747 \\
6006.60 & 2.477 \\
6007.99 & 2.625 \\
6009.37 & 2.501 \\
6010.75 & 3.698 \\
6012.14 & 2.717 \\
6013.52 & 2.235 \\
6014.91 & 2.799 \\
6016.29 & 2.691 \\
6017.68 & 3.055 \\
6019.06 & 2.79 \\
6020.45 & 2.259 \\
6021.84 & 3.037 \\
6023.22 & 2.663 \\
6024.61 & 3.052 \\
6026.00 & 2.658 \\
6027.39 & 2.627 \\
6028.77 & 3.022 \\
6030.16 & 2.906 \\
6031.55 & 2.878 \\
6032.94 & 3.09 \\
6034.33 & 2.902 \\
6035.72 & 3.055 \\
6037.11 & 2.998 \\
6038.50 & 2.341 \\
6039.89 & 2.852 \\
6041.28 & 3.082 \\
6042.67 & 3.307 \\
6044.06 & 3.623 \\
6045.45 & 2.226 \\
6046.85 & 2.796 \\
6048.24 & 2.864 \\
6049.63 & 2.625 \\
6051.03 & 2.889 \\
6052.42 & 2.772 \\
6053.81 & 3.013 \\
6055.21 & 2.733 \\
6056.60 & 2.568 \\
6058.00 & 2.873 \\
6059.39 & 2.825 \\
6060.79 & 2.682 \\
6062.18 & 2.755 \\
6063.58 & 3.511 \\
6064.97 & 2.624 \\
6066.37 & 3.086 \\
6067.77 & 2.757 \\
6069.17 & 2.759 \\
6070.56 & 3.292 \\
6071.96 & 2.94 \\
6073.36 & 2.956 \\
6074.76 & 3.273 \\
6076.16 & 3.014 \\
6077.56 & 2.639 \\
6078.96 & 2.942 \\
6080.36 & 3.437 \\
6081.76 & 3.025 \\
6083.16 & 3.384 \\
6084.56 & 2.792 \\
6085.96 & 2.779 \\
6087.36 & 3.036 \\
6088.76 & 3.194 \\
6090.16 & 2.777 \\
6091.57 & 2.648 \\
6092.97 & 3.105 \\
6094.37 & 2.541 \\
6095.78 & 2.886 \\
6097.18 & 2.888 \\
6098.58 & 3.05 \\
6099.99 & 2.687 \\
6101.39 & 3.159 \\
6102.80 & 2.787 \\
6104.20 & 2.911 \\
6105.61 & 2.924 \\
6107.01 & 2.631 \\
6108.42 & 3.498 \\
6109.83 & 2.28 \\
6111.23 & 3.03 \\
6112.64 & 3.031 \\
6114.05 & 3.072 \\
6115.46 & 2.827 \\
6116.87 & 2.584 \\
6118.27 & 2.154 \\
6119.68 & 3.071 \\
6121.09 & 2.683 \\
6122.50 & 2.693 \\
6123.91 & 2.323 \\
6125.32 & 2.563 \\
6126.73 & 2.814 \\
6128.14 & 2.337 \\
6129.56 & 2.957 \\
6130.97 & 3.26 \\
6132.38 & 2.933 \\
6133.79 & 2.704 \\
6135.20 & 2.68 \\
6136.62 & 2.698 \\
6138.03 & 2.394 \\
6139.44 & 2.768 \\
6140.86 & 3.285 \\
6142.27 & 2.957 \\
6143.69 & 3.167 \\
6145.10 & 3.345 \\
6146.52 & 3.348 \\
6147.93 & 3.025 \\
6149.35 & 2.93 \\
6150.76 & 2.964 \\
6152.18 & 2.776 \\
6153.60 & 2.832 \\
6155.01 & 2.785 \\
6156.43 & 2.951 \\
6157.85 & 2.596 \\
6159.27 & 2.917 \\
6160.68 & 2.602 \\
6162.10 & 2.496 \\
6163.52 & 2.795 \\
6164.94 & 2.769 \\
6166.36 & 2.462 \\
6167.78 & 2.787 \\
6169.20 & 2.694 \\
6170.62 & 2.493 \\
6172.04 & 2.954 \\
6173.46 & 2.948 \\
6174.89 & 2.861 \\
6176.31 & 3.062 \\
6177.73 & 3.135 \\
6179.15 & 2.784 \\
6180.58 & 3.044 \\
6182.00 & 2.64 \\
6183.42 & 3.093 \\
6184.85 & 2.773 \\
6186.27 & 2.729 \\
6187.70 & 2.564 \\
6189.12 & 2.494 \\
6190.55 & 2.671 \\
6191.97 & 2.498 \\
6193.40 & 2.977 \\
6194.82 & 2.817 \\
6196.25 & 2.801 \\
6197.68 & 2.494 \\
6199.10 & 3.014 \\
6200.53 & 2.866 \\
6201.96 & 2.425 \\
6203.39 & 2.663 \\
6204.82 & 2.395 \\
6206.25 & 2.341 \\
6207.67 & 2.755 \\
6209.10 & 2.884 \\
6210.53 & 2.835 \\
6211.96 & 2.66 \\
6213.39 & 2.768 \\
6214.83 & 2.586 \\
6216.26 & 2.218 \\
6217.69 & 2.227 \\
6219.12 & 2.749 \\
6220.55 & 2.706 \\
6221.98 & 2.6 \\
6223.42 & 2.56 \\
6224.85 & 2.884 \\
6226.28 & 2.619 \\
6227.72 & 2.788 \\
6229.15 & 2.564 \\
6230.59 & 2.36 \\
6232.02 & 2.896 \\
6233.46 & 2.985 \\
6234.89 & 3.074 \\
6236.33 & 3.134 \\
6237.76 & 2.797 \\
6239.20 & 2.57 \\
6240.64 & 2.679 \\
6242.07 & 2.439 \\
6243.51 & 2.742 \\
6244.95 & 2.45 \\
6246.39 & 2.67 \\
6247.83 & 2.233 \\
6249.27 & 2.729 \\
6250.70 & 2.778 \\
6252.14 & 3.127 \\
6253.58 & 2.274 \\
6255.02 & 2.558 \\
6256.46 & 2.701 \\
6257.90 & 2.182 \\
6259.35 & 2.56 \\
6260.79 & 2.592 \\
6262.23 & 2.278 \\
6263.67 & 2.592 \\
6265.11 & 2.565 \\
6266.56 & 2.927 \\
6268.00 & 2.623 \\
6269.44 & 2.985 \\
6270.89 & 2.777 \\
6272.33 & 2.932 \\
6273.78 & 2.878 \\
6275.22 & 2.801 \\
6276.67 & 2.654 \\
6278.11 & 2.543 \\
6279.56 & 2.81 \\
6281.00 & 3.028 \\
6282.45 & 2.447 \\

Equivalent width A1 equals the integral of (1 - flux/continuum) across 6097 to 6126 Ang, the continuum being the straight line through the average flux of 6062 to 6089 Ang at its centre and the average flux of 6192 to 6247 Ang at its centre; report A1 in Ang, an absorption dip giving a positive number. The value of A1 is 1.3 Ang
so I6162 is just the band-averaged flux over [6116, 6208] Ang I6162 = 2.78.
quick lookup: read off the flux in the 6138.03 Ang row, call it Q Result 2.394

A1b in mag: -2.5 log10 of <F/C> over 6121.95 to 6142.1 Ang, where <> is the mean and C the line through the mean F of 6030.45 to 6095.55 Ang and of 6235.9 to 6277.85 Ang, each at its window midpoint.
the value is 0.03 mag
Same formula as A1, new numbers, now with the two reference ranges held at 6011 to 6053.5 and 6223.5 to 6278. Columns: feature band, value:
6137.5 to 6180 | -1.8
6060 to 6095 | -1.9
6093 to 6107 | -0.4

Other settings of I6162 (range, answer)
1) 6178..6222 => 2.69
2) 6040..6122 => 2.9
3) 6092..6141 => 2.8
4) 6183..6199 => 2.72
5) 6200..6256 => 2.66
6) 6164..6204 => 2.77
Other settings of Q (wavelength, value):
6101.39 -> 3.159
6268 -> 2.623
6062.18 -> 2.755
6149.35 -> 2.93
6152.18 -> 2.776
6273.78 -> 2.878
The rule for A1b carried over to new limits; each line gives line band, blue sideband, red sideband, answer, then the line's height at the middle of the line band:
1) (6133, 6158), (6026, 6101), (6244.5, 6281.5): -0.04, 2.81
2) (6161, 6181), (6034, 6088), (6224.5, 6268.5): -0.01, 2.76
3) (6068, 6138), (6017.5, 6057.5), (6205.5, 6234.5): -0.03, 2.78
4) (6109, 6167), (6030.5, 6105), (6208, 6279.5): 0.01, 2.82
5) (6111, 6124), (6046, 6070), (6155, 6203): 0.02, 2.8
